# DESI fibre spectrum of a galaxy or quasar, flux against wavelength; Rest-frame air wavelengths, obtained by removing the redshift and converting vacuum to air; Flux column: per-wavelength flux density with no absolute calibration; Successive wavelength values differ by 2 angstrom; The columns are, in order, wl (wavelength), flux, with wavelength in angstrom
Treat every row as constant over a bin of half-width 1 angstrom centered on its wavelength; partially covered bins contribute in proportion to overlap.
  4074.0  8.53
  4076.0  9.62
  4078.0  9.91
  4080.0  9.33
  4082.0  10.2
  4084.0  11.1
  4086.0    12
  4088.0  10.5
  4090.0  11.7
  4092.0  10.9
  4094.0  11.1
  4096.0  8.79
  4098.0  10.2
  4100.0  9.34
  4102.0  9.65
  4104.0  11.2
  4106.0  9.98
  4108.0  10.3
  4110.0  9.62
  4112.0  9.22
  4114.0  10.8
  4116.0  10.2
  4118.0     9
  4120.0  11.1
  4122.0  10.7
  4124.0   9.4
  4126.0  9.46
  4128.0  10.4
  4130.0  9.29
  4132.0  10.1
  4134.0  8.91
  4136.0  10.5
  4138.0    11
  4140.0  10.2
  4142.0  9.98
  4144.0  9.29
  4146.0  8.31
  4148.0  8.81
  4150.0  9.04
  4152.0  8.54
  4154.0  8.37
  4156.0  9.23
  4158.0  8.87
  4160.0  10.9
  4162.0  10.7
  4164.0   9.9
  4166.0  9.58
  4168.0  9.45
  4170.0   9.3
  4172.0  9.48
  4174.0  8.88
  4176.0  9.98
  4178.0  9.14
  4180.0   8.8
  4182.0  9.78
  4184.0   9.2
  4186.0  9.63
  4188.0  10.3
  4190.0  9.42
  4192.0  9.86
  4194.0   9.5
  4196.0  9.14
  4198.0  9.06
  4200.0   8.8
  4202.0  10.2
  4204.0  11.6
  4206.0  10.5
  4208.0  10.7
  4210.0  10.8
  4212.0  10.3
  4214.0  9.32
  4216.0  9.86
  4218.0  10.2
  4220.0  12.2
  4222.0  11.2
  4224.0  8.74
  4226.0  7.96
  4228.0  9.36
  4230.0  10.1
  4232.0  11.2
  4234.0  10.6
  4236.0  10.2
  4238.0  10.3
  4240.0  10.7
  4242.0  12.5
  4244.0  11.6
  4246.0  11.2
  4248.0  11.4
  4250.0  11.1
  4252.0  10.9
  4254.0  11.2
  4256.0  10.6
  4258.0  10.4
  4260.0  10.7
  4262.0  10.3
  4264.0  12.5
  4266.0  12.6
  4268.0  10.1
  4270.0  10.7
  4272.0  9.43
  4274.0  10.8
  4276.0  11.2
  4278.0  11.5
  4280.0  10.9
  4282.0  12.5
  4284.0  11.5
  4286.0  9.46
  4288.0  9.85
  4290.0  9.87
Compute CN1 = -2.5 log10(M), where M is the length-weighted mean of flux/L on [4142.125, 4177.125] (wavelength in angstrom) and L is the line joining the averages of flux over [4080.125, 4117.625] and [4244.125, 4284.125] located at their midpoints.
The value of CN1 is 0.14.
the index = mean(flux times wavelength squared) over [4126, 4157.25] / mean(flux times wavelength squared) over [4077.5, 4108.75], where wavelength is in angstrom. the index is 0.93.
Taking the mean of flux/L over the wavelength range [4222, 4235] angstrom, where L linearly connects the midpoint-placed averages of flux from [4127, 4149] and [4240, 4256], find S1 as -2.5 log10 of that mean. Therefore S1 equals 0.131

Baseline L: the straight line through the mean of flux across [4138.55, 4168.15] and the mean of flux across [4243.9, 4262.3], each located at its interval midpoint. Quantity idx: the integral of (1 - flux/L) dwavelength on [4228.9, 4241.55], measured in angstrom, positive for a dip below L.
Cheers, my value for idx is 0.08 angstrom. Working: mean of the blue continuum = 9.43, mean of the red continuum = 10.9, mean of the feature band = 10.6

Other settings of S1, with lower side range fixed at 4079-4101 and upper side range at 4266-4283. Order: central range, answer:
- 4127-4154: 0.12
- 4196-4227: 0.08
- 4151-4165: 0.13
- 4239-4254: -0.04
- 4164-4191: 0.13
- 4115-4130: 0.06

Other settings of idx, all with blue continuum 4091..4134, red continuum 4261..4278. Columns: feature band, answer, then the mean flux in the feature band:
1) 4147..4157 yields 1.4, 8.8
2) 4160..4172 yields 0.6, 9.85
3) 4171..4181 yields 1.1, 9.26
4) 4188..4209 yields 1.3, 9.9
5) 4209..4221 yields 0.2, 10.4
